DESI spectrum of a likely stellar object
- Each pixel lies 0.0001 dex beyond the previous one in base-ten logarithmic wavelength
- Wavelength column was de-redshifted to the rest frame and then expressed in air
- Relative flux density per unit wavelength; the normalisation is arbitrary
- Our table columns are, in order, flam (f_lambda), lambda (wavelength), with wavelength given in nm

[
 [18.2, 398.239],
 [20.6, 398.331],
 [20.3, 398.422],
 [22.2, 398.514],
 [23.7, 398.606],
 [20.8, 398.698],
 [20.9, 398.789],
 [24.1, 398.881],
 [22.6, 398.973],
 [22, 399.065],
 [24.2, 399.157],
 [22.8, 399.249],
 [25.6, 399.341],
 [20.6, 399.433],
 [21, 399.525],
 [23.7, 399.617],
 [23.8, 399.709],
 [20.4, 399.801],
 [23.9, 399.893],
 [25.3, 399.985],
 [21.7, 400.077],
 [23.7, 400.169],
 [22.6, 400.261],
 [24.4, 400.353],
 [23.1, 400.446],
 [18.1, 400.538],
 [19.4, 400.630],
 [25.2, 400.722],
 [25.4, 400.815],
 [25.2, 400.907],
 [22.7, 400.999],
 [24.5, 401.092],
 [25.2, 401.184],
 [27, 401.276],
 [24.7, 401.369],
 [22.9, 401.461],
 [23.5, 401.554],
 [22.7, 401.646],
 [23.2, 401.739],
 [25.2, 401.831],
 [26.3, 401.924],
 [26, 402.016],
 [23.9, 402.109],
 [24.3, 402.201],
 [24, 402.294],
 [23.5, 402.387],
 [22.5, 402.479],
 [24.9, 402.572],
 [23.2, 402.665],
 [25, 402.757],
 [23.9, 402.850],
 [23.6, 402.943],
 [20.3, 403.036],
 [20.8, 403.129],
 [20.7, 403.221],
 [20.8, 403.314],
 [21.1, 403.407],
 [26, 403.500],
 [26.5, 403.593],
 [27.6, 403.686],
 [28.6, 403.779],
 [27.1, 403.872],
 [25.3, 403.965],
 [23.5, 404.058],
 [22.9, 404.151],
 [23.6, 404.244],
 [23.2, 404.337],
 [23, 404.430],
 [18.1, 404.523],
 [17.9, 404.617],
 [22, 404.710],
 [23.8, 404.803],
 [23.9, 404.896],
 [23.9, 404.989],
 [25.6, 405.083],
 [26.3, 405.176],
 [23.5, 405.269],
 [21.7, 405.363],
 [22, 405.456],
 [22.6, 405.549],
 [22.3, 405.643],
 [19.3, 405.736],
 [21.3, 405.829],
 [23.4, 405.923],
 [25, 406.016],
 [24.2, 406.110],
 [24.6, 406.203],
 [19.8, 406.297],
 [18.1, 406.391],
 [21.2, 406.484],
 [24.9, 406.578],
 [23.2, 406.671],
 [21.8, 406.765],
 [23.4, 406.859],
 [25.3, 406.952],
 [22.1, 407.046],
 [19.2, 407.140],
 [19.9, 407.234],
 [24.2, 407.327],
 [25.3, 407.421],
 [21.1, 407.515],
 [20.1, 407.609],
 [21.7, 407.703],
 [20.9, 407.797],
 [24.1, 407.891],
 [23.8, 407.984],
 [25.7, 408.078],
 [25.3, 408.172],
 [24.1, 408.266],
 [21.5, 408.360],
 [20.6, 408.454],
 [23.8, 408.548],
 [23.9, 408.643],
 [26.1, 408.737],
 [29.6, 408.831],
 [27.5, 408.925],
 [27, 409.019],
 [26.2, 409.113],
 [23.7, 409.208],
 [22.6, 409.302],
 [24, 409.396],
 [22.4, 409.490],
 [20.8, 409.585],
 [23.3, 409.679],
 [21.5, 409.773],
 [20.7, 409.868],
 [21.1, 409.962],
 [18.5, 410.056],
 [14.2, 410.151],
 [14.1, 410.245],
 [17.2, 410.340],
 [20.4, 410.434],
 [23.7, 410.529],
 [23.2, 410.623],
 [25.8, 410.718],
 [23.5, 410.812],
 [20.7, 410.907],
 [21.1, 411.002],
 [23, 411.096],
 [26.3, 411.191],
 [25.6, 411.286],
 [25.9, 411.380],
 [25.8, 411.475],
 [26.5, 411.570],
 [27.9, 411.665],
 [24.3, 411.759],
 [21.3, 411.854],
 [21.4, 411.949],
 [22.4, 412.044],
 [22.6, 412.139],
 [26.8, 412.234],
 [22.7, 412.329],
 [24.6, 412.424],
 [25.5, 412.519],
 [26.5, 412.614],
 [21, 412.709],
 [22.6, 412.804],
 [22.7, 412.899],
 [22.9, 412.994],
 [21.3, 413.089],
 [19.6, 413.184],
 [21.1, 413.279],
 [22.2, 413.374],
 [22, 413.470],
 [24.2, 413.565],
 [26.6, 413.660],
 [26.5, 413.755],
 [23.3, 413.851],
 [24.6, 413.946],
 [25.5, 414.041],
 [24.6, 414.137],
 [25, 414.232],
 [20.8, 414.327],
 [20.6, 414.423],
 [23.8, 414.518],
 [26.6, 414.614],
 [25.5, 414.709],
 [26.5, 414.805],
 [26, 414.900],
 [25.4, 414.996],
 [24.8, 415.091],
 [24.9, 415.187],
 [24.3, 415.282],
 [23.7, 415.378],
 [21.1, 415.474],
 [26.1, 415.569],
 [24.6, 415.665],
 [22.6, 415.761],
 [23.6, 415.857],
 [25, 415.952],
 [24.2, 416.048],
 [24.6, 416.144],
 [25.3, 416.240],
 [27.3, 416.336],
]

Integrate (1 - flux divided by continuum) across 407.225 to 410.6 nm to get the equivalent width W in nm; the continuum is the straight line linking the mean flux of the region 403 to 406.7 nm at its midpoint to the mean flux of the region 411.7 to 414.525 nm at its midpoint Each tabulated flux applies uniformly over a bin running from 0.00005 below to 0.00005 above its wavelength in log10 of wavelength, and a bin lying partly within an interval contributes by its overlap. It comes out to 0.09 nm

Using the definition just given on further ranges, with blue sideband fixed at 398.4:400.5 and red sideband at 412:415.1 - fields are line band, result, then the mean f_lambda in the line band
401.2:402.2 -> -0.070 nm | 24.6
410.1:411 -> 0.124 nm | 20.3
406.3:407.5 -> 0.055 nm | 22.3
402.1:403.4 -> 0.008 nm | 22.9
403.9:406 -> 0.038 nm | 22.8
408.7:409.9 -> -0.040 nm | 24.3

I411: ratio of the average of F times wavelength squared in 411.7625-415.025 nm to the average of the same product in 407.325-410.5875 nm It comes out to 1.07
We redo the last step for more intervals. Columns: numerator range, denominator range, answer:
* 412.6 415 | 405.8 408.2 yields 1.08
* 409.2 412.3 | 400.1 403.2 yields 1.00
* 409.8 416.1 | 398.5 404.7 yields 1.06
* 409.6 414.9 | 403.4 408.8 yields 1.03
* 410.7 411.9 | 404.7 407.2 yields 1.10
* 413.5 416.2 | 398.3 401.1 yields 1.16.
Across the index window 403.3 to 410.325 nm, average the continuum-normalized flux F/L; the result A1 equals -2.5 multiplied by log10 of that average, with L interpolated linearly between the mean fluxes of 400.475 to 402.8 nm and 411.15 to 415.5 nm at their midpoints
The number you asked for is 0.05 mag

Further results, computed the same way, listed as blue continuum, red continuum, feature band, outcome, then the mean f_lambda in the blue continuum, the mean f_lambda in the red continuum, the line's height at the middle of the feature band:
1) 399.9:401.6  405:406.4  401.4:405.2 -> -0.02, 23.6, 22.8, 23.2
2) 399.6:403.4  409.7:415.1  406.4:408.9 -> 0.01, 23.4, 23.2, 23.3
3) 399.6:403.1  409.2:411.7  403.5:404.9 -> -0.03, 23.6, 22.3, 23.2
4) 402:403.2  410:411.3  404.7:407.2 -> -0.01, 23.4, 21.1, 22.5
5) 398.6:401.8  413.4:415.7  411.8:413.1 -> 0.05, 23.2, 24.4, 24.2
